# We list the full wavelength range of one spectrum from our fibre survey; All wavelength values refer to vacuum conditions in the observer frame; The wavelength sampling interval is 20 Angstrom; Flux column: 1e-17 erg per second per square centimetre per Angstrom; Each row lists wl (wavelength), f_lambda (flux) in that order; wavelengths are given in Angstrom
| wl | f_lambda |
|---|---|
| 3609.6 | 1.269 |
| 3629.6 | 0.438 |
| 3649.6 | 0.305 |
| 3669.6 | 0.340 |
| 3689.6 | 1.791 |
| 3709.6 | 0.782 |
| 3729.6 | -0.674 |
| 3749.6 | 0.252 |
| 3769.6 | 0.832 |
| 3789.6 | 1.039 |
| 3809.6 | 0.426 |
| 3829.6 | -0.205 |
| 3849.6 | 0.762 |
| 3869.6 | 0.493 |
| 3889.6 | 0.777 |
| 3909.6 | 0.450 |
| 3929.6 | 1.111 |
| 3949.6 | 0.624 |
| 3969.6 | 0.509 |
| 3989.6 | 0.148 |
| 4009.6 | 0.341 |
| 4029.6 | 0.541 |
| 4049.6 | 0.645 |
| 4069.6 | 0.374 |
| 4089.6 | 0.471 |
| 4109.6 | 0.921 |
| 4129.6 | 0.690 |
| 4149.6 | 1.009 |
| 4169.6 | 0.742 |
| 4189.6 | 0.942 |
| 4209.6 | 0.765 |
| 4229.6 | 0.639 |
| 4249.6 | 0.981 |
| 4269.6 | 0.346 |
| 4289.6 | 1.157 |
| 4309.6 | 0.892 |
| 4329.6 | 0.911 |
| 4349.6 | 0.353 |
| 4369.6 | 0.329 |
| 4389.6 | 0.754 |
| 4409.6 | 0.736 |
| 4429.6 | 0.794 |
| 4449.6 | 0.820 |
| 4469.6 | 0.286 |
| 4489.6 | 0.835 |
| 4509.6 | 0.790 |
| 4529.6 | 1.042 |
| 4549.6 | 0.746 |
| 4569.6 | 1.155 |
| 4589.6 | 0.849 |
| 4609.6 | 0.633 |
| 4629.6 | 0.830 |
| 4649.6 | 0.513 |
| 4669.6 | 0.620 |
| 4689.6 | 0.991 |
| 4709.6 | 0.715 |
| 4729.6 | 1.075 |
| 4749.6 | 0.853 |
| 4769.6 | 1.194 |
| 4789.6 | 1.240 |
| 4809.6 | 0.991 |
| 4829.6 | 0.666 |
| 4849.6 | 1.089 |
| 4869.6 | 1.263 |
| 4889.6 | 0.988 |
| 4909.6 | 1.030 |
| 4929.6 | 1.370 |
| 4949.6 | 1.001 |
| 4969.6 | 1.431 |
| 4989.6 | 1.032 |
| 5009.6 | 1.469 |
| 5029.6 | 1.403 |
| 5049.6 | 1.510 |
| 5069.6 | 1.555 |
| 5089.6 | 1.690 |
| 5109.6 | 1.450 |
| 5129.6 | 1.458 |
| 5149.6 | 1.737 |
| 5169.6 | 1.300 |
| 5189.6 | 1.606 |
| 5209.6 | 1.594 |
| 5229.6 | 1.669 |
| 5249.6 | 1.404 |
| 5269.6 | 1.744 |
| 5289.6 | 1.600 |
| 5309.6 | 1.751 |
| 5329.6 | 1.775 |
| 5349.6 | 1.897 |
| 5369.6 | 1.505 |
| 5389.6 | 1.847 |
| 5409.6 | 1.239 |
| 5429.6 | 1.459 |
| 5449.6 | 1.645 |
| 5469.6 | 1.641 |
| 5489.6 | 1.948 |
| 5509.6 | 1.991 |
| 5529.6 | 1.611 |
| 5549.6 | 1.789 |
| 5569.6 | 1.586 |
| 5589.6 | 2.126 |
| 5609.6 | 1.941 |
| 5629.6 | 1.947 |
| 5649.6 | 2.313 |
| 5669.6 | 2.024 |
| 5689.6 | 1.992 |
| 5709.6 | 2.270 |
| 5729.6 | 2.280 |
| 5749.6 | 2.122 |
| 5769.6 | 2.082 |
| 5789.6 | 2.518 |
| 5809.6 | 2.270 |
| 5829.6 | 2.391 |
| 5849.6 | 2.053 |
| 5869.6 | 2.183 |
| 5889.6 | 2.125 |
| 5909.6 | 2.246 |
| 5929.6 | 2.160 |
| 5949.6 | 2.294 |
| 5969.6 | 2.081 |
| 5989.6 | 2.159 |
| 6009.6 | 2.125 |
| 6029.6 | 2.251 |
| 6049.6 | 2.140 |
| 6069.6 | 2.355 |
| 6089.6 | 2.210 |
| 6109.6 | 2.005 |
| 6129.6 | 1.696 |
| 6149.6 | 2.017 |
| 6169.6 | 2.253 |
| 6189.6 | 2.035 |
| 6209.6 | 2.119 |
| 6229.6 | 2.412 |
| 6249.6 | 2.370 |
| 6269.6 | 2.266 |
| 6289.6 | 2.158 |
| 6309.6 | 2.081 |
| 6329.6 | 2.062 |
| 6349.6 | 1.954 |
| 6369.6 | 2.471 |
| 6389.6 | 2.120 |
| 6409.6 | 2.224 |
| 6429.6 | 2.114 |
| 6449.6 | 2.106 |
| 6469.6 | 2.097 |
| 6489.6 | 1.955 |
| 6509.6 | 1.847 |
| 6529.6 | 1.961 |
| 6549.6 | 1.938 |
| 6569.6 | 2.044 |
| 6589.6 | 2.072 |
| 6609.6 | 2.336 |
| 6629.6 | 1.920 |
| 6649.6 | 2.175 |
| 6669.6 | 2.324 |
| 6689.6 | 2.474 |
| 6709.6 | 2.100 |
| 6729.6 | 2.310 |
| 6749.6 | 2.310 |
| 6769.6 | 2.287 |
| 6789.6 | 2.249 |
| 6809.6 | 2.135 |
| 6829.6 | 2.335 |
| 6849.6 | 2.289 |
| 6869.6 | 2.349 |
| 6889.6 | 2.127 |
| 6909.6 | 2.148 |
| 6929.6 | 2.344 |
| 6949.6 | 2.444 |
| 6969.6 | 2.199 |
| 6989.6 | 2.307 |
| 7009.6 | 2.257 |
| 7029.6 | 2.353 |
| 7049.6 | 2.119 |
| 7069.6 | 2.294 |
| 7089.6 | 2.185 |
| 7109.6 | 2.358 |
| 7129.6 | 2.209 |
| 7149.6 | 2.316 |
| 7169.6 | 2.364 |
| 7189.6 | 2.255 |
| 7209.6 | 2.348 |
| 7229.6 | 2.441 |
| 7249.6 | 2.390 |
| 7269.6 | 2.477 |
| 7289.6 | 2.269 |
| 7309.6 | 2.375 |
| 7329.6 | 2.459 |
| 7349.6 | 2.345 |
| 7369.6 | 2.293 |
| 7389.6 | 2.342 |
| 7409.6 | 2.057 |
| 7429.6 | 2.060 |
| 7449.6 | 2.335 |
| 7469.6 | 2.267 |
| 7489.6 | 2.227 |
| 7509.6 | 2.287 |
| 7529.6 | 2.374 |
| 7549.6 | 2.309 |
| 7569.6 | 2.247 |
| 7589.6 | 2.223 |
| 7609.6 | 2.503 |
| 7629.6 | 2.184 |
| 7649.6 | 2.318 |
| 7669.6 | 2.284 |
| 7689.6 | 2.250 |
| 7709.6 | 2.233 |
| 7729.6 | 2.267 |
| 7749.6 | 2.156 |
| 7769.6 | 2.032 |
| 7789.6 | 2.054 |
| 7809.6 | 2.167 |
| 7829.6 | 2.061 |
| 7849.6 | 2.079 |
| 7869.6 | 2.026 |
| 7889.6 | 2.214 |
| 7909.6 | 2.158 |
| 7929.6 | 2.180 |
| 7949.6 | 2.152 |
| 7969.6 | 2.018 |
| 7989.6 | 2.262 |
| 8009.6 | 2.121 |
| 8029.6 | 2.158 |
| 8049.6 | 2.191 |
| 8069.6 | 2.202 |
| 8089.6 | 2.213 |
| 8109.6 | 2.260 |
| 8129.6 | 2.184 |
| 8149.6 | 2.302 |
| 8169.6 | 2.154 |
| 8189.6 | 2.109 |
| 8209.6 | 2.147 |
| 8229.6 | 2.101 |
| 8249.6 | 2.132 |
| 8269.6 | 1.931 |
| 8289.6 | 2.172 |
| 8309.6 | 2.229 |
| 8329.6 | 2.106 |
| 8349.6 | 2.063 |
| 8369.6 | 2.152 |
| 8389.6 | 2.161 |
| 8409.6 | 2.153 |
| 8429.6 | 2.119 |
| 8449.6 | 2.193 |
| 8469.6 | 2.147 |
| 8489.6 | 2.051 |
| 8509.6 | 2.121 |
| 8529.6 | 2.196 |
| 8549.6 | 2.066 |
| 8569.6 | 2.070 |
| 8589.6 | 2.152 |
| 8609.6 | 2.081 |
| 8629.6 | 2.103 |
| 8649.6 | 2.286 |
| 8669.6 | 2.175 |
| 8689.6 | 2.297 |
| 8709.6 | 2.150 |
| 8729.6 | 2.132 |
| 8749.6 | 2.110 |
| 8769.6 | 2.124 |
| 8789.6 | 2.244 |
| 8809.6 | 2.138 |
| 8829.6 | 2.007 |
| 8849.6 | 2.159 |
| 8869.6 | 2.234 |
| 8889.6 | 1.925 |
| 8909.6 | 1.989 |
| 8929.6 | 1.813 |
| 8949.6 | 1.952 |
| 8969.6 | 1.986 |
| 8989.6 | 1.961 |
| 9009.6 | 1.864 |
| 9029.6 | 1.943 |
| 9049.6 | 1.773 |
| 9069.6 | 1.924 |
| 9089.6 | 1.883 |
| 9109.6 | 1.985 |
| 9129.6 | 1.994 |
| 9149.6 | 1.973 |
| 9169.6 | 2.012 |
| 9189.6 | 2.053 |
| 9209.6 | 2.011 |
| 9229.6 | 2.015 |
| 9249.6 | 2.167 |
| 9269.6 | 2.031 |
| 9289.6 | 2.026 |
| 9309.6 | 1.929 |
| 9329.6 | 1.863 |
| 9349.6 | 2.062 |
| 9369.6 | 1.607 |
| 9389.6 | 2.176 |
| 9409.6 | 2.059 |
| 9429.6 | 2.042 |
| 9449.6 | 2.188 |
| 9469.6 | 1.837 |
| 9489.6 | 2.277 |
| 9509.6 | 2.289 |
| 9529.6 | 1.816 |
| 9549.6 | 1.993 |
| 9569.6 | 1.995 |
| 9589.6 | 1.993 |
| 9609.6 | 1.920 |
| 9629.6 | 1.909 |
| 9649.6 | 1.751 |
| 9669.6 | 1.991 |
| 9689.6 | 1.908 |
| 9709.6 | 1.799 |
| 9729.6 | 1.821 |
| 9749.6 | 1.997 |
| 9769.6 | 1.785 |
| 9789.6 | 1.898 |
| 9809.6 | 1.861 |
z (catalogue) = 0.26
